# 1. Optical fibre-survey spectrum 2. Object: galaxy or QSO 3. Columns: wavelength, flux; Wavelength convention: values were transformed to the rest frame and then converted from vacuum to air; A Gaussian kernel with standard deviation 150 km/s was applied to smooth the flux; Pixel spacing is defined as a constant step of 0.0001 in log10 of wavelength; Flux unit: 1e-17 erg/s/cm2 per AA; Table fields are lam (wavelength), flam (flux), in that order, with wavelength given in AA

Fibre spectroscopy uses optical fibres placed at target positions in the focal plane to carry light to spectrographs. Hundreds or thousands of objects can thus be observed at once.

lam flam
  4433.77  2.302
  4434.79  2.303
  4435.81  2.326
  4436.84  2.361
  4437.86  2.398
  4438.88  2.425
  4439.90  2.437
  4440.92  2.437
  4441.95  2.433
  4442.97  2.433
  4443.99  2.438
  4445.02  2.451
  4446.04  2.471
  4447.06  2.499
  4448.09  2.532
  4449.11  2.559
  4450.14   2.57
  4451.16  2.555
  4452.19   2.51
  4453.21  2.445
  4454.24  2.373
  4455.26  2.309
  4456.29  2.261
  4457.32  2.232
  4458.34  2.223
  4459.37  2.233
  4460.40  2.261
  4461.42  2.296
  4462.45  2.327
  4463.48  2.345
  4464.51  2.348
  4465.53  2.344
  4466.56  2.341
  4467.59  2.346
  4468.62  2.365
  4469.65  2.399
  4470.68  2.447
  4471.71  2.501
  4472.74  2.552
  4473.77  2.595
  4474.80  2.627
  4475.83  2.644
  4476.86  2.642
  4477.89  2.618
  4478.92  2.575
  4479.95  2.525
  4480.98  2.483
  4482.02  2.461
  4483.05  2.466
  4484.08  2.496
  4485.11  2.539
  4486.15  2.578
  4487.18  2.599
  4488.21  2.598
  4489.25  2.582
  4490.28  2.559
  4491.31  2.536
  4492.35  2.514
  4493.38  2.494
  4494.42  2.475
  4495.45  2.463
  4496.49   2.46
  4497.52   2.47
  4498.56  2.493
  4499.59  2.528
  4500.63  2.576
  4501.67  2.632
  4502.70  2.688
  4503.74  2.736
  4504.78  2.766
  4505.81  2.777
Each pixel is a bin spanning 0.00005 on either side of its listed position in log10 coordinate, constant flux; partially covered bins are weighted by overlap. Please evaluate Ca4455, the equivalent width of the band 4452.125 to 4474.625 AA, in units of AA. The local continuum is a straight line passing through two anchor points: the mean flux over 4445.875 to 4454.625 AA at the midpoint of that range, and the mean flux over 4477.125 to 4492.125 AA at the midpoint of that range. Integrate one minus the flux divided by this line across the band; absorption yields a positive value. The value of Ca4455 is 1.4 AA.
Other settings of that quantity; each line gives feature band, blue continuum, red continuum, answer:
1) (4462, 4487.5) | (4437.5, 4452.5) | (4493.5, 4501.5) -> 0.04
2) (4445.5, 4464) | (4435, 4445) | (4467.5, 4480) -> 0.54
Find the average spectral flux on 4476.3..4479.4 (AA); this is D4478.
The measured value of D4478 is 2.61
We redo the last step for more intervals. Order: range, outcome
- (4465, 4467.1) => 2.35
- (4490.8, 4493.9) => 2.51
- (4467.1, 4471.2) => 2.39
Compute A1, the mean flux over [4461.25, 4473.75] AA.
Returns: 2.39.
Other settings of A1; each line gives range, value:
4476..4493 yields 2.55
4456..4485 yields 2.43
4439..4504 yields 2.47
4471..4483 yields 2.56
